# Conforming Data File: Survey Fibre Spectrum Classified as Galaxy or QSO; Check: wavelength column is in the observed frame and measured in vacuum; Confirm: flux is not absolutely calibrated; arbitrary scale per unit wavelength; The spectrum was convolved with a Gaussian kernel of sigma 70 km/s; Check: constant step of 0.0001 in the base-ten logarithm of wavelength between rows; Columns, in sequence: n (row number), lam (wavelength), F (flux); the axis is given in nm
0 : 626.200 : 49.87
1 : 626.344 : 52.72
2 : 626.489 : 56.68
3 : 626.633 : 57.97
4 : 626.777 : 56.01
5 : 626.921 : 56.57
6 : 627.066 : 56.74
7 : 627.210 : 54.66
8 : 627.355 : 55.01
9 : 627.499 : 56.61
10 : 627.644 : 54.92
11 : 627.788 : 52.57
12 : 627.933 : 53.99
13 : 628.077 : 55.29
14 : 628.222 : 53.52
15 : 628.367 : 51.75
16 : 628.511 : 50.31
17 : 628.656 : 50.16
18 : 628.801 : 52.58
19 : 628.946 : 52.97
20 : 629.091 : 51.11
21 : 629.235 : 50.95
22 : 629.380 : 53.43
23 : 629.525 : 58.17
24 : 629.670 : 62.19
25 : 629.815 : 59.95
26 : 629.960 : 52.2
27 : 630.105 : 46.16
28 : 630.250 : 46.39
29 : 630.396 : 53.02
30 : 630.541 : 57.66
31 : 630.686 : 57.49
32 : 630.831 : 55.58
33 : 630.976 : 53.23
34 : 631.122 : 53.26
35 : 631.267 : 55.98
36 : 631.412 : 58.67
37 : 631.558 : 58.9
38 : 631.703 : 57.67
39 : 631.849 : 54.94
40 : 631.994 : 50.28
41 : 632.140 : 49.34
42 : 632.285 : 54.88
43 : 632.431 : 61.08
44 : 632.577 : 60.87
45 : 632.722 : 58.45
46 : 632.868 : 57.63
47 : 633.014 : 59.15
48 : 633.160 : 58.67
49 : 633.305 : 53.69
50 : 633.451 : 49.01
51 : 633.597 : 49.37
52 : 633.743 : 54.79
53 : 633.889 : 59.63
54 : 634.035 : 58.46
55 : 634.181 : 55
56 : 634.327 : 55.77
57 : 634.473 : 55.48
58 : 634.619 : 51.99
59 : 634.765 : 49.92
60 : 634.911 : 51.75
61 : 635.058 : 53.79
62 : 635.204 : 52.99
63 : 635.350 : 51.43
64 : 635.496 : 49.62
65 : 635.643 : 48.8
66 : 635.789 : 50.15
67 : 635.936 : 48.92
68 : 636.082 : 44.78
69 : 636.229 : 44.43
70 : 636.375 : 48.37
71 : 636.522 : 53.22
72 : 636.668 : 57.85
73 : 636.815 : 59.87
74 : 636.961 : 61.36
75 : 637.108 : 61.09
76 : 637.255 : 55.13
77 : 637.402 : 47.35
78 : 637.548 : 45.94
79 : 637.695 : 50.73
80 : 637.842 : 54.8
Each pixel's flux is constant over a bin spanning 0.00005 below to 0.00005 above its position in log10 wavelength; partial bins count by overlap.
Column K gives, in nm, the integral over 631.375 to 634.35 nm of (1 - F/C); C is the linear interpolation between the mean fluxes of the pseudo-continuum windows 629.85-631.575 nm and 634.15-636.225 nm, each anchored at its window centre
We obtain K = -0.190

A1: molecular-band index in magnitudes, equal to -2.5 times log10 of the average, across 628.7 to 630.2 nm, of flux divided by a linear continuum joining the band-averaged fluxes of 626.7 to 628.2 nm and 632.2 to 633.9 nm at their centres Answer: 0.04 mag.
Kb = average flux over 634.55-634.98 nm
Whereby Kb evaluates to 51.2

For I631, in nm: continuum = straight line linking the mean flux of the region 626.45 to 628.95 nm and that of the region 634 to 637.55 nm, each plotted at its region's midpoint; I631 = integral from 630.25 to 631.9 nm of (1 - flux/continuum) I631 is -0.06 nm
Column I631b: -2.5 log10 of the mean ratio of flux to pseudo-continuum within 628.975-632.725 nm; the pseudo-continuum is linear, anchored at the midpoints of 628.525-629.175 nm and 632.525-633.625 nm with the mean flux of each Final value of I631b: -0.03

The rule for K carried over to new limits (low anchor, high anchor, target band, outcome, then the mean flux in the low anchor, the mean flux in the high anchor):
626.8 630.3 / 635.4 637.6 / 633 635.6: -0.067 nm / 53.8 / 51.9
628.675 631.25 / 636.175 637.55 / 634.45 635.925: 0.072 nm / 53.9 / 54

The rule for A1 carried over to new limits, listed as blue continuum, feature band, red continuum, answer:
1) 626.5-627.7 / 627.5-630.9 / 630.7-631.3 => 0.03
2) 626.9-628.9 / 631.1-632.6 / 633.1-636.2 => -0.06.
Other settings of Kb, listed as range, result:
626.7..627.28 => 56.1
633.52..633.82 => 52.1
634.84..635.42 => 52.5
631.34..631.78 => 58.3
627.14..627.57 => 55.4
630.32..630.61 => 55.1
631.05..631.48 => 56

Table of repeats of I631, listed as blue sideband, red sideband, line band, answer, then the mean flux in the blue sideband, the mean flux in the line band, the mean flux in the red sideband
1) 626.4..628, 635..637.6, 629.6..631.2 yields 0.001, 55.6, 54.3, 52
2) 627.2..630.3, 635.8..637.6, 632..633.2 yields -0.094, 53.4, 57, 52.4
